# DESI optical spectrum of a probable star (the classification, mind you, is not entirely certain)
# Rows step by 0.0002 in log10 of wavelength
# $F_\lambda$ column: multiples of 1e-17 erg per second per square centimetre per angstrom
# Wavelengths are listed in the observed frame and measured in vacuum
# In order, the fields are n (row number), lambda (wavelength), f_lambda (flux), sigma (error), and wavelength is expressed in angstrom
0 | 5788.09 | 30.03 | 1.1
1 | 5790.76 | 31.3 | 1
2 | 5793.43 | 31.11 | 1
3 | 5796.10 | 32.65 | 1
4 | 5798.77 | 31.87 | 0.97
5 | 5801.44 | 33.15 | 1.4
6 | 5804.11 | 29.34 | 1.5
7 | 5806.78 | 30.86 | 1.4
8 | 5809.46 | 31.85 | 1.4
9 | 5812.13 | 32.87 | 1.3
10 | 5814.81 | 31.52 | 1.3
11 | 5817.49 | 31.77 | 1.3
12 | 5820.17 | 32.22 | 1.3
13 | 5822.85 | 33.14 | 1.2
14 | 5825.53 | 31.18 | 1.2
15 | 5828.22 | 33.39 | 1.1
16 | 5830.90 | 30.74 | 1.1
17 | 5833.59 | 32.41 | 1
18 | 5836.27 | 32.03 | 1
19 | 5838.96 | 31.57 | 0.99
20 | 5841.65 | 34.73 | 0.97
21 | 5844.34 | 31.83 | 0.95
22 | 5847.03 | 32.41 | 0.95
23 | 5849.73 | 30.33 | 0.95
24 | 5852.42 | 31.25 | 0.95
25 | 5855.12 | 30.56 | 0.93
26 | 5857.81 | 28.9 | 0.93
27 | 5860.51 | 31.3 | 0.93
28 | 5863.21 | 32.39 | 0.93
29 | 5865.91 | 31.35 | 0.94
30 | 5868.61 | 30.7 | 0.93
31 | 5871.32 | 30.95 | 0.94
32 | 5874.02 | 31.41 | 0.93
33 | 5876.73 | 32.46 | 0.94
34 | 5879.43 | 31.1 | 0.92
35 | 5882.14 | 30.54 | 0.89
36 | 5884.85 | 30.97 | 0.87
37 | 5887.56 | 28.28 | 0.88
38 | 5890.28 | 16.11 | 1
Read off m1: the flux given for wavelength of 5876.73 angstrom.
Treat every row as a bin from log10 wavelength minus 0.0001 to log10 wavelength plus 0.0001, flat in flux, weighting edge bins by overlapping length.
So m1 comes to 32.46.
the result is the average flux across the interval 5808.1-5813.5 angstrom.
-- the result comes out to 32.3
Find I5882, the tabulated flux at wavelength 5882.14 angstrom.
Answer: 30.54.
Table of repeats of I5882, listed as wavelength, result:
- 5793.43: 31.11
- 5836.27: 32.03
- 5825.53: 31.18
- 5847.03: 32.41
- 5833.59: 32.41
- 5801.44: 33.15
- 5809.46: 31.85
